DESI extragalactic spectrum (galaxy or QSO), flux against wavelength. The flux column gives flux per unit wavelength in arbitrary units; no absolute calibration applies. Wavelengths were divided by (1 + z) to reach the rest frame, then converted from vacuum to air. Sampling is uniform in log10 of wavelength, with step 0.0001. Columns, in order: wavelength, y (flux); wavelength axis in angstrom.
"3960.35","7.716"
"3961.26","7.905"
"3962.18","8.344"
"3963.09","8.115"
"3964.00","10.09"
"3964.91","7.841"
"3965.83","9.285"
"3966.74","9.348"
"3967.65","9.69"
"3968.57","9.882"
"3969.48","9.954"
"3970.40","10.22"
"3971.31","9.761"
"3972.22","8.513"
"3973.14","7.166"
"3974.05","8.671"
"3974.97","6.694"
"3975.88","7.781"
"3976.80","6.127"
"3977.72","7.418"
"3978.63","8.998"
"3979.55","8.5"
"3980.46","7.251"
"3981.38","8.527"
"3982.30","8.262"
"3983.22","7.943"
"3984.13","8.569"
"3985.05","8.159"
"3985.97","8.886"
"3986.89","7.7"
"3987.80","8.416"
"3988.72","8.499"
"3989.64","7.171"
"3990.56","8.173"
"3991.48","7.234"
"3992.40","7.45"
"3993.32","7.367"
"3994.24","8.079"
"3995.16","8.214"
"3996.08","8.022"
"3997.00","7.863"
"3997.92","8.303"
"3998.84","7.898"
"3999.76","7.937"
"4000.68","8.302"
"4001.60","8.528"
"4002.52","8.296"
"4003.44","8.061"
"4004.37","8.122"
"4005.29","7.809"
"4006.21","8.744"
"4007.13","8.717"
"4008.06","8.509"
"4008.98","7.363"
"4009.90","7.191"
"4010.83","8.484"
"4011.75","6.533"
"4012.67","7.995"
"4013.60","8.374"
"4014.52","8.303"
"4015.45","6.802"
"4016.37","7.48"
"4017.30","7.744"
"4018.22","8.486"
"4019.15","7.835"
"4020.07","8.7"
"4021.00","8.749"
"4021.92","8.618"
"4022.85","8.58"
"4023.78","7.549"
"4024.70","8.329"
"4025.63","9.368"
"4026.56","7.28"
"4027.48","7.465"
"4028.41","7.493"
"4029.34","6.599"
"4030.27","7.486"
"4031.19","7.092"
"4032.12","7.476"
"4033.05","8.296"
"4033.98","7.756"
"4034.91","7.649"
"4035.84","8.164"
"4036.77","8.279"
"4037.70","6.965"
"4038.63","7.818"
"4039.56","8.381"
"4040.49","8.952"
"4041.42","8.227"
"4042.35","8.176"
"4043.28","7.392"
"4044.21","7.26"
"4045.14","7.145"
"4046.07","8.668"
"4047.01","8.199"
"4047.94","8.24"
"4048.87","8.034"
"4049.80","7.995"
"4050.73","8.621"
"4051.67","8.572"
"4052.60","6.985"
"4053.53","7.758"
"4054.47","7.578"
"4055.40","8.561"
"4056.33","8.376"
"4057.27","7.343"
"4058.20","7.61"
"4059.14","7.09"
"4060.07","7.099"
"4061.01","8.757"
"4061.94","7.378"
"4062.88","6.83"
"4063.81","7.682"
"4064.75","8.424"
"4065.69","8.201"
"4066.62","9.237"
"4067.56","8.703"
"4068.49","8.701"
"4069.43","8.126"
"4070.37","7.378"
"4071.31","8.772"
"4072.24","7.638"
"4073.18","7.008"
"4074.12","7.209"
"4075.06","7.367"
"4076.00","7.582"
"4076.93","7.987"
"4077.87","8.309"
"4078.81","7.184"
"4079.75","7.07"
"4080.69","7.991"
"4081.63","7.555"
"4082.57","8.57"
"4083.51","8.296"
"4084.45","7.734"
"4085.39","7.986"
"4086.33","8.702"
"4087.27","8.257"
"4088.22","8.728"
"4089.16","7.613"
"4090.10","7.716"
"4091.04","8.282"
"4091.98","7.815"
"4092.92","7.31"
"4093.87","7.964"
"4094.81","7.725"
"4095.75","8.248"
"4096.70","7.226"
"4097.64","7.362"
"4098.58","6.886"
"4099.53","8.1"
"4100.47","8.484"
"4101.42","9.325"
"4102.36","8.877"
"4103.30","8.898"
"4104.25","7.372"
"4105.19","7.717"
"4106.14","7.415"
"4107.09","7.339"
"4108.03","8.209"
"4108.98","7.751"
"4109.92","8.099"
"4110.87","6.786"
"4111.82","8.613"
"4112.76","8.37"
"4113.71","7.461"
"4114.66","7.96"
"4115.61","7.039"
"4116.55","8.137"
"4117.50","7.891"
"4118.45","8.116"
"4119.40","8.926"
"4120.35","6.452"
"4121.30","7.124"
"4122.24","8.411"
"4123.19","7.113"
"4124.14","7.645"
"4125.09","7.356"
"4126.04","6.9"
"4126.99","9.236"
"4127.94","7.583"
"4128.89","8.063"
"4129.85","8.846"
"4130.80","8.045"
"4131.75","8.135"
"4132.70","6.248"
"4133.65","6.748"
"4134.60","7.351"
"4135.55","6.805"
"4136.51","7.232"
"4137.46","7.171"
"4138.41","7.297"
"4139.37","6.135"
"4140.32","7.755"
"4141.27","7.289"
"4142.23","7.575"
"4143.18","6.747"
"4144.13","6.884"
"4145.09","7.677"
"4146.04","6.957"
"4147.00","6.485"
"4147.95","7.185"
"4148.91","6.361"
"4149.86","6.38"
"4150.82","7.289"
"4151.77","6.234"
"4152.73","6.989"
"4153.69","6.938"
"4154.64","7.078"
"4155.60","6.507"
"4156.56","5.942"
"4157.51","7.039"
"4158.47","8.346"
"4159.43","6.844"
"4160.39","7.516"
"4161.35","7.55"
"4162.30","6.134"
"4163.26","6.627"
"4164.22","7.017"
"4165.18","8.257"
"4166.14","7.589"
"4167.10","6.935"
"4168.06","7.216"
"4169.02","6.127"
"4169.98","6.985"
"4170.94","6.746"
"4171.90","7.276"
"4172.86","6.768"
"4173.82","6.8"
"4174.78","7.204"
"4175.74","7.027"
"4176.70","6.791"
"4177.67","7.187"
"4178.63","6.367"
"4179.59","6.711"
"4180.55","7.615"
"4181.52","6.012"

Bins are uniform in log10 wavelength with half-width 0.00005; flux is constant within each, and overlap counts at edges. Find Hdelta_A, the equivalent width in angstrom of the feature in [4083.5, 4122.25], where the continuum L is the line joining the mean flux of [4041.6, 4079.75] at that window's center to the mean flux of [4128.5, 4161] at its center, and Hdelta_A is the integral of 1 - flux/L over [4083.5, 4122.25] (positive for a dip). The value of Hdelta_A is -2.2 angstrom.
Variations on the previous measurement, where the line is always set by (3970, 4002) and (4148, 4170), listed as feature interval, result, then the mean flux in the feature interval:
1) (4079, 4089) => -0.82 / 8.04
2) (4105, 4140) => -2.05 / 7.61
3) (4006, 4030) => -0.29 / 7.96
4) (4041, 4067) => -0.93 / 7.9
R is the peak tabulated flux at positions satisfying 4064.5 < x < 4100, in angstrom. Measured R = 9.237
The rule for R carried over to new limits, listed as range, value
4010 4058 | 9.368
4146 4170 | 8.346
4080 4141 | 9.325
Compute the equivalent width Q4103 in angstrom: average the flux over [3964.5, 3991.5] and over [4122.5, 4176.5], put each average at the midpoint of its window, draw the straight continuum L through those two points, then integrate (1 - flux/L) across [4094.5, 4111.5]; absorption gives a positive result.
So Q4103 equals -0.9 angstrom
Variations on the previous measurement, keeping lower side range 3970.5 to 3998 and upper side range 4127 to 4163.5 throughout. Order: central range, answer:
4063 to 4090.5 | -1.7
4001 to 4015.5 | -0.3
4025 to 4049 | -0.4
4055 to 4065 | -0.2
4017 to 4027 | -0.6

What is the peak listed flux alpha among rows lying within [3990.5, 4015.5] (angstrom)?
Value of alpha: 8.744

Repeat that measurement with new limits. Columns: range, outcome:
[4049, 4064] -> 8.757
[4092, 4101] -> 8.484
